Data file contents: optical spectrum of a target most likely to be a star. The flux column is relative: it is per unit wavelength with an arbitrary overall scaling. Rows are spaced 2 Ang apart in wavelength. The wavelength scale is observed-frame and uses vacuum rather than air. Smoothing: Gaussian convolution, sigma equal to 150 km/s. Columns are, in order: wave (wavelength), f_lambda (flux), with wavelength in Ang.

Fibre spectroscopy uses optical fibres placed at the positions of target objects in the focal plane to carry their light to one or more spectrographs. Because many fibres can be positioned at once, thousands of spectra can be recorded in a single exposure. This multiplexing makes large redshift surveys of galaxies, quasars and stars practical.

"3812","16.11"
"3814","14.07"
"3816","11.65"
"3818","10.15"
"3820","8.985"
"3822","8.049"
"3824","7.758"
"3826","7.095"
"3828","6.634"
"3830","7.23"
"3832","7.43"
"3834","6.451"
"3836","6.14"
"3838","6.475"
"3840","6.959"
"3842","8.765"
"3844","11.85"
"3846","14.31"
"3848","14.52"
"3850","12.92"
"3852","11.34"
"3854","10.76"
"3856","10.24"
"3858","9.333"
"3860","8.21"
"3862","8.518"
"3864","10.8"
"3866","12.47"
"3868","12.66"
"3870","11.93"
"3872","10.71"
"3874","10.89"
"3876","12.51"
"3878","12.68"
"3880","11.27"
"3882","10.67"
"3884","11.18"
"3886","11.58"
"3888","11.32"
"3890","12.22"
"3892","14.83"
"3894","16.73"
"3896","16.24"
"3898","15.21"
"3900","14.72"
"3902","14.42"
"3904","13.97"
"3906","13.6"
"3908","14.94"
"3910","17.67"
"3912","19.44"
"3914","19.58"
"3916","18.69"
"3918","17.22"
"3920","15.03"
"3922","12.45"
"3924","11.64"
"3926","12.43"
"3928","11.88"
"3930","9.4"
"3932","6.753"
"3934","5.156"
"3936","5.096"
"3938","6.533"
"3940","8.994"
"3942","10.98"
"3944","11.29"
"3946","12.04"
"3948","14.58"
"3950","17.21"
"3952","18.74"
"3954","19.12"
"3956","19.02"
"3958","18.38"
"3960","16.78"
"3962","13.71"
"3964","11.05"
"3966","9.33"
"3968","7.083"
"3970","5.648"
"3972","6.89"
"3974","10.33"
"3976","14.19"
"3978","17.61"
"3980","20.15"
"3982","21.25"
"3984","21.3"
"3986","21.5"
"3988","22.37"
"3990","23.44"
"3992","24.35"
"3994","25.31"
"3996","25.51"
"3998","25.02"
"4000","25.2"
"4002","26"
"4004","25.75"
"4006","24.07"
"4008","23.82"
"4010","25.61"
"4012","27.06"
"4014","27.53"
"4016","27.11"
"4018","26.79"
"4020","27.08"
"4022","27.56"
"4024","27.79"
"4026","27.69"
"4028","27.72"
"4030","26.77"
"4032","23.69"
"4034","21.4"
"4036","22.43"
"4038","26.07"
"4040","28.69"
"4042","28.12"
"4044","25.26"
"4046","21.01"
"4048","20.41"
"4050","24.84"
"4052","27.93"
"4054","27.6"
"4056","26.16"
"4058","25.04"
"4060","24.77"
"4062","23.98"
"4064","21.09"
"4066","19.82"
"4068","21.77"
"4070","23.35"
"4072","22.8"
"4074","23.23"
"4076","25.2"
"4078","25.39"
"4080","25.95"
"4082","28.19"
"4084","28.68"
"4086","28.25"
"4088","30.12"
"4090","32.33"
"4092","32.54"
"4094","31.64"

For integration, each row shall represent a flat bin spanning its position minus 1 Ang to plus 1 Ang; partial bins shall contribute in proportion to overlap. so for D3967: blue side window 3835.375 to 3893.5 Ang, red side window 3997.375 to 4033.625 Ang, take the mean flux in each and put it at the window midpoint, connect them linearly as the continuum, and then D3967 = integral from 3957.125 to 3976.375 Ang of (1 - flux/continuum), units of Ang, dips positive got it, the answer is 9.1 Ang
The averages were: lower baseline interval 11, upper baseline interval 26.2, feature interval 11.2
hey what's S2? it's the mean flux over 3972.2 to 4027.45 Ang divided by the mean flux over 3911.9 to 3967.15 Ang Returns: 1.79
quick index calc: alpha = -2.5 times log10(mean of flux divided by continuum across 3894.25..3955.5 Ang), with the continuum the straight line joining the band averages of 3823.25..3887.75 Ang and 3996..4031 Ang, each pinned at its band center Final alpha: 0.24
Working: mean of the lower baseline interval 10.1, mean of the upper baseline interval 26.4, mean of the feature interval 13.6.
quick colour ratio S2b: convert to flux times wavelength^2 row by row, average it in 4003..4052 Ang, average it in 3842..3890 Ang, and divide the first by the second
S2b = 2.44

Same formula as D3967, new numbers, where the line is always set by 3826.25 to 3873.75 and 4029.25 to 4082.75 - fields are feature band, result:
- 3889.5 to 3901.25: -1.8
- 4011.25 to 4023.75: -3.2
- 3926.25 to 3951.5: 9.3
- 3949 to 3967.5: 1.8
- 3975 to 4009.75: -4.9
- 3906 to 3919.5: -3.0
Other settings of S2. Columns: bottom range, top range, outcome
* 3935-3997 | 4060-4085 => 1.56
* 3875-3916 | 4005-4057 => 1.80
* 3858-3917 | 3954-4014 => 1.45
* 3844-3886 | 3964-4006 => 1.65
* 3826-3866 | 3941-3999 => 1.77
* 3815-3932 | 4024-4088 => 2.13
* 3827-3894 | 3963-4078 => 2.14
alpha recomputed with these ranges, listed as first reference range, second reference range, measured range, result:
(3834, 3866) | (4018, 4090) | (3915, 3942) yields 0.40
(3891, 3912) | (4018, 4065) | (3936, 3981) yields 0.44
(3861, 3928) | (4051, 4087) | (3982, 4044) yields -0.19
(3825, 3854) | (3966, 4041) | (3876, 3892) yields 0.09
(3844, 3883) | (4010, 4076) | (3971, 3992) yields 0.13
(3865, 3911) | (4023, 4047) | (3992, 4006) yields -0.13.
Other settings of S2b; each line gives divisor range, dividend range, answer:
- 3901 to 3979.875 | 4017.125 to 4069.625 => 2.01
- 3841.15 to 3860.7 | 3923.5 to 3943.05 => 0.82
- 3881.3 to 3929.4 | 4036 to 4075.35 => 1.81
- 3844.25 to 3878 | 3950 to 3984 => 1.35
